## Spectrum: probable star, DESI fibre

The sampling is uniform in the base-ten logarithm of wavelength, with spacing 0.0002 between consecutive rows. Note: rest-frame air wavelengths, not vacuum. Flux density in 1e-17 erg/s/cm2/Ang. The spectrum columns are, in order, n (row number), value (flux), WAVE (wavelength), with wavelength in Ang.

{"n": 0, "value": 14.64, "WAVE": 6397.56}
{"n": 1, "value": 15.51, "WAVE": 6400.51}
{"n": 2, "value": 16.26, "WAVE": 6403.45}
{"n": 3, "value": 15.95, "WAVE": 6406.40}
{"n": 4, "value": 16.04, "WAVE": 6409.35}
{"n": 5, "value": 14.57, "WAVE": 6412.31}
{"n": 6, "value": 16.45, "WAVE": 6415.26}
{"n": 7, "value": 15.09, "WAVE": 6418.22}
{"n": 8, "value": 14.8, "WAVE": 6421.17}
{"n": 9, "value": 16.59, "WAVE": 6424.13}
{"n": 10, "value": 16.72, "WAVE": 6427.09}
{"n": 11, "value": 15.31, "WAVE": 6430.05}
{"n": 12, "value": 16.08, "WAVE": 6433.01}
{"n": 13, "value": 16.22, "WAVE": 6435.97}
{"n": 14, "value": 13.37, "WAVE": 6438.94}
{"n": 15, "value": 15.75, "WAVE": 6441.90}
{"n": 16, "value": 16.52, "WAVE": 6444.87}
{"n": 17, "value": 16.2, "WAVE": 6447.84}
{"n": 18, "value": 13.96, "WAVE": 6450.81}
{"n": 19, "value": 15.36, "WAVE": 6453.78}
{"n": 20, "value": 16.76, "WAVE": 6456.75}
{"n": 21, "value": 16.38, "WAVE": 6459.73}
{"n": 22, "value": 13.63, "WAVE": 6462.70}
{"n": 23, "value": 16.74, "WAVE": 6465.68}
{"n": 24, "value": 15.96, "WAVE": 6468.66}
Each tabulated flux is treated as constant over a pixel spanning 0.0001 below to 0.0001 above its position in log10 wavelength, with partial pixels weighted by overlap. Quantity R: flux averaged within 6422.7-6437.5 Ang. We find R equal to 16.2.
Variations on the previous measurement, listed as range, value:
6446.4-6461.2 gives 15.7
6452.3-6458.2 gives 16.1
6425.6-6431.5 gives 16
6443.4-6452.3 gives 15.6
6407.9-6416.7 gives 15.7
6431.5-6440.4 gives 15.2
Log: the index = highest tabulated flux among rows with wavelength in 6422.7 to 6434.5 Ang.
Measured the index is 16.72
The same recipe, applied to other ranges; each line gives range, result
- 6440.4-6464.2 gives 16.76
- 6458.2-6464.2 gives 16.38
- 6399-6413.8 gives 16.26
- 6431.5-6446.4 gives 16.52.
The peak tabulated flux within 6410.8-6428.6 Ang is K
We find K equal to 16.72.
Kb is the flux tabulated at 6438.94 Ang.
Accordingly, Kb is 13.37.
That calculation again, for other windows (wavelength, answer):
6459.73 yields 16.38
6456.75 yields 16.76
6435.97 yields 16.22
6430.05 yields 15.31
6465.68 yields 16.74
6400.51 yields 15.51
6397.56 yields 14.64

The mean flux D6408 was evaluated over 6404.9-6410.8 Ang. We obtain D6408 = 16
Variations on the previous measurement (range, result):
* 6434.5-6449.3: 15.6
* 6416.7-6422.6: 15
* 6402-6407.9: 16.1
